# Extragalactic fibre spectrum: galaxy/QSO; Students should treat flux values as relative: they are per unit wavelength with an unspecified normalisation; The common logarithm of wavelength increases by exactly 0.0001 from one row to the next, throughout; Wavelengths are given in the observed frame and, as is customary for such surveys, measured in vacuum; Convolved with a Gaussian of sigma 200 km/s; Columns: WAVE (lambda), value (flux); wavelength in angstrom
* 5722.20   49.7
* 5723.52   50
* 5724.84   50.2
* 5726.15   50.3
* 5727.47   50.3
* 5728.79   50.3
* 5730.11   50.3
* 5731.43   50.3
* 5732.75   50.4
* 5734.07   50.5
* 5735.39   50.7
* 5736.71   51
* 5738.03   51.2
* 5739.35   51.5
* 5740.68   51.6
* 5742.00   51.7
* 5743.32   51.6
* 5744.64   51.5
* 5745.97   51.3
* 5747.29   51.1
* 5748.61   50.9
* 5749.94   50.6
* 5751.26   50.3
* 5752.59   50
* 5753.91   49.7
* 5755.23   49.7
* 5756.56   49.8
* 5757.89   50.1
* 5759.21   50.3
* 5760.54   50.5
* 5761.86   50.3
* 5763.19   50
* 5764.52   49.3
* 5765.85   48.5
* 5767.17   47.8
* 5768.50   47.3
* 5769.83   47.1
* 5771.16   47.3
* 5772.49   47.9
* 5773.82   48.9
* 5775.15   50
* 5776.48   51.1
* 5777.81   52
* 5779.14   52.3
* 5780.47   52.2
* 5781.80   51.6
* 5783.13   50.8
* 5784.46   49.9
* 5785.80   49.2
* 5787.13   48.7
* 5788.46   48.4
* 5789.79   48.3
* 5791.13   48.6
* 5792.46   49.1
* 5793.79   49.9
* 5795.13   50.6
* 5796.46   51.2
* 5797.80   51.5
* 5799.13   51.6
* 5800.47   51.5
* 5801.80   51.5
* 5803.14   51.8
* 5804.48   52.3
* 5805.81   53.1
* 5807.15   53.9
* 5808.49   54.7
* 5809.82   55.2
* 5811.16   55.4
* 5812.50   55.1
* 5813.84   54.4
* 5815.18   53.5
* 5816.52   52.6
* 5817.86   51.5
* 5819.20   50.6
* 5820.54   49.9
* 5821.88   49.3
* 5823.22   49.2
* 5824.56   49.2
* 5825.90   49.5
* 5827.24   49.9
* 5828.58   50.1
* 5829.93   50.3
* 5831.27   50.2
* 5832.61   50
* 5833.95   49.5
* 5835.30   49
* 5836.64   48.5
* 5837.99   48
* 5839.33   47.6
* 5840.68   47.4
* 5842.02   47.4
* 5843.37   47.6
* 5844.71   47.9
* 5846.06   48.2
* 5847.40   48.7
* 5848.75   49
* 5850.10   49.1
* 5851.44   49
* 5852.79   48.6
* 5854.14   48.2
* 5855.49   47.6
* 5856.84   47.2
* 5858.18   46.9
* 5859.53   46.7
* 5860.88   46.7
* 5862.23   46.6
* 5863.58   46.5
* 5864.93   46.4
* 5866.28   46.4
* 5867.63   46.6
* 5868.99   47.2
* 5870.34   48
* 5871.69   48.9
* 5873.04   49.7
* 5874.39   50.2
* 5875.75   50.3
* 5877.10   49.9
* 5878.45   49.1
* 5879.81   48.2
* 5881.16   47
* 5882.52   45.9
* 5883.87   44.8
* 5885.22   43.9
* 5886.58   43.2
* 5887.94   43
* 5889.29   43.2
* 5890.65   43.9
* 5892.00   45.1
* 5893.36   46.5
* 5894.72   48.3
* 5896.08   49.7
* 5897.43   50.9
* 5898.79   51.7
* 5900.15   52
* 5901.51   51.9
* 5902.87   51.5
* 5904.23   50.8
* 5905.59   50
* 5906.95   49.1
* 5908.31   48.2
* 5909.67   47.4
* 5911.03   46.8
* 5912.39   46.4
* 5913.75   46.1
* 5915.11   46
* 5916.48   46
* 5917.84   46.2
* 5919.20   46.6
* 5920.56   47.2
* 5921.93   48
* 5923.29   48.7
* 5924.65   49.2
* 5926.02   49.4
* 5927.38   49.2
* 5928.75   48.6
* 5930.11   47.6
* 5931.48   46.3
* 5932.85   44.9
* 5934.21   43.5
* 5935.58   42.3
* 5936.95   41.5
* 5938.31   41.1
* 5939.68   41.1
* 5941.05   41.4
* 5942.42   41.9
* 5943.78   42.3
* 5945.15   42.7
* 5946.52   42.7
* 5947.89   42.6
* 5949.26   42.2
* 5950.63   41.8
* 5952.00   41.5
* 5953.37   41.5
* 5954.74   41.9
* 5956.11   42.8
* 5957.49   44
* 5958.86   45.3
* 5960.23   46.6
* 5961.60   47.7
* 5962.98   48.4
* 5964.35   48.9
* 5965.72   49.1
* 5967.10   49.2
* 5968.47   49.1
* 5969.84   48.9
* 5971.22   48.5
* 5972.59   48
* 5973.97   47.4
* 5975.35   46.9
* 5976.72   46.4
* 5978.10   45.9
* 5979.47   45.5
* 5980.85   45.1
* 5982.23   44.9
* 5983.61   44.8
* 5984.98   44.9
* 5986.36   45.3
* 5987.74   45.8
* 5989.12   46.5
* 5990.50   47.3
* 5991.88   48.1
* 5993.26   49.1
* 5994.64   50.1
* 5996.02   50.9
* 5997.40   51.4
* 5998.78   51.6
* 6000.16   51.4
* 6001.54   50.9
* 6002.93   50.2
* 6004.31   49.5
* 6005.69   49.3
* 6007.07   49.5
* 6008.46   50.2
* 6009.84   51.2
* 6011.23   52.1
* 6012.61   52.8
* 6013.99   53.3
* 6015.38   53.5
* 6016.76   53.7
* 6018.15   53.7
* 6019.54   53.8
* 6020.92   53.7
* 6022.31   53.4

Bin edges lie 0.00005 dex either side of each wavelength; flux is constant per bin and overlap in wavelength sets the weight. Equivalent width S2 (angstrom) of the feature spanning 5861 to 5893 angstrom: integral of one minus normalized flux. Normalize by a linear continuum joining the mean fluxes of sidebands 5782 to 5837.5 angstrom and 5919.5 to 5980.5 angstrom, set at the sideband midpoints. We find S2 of 1.1 angstrom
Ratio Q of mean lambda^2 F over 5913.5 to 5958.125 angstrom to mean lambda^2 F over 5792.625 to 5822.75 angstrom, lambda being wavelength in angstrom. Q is 0.89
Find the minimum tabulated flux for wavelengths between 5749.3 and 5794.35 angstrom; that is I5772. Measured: 47.1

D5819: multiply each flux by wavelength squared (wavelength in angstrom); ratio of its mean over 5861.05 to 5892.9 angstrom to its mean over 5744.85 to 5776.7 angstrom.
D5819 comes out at 0.98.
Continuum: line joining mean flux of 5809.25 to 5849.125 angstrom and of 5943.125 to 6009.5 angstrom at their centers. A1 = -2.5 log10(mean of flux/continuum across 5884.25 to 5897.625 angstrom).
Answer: 0.07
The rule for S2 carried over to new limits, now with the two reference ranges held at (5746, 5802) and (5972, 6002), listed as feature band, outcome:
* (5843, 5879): 0.70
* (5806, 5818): -1.11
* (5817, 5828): -0.12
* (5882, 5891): 0.88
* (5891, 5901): -0.09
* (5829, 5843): 0.14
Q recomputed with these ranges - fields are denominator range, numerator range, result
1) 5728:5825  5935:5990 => 0.94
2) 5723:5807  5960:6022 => 1.06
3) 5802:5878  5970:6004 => 1.01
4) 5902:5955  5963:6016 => 1.09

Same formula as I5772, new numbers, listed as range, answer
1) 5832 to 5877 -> 46.4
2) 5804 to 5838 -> 48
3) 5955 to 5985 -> 42.8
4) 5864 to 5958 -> 41.1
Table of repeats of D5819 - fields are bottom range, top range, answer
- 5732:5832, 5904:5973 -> 0.95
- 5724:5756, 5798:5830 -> 1.05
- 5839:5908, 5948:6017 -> 1.04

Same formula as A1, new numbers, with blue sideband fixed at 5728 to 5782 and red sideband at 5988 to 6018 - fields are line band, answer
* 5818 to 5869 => 0.044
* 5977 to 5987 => 0.120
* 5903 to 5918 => 0.060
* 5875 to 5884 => 0.052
